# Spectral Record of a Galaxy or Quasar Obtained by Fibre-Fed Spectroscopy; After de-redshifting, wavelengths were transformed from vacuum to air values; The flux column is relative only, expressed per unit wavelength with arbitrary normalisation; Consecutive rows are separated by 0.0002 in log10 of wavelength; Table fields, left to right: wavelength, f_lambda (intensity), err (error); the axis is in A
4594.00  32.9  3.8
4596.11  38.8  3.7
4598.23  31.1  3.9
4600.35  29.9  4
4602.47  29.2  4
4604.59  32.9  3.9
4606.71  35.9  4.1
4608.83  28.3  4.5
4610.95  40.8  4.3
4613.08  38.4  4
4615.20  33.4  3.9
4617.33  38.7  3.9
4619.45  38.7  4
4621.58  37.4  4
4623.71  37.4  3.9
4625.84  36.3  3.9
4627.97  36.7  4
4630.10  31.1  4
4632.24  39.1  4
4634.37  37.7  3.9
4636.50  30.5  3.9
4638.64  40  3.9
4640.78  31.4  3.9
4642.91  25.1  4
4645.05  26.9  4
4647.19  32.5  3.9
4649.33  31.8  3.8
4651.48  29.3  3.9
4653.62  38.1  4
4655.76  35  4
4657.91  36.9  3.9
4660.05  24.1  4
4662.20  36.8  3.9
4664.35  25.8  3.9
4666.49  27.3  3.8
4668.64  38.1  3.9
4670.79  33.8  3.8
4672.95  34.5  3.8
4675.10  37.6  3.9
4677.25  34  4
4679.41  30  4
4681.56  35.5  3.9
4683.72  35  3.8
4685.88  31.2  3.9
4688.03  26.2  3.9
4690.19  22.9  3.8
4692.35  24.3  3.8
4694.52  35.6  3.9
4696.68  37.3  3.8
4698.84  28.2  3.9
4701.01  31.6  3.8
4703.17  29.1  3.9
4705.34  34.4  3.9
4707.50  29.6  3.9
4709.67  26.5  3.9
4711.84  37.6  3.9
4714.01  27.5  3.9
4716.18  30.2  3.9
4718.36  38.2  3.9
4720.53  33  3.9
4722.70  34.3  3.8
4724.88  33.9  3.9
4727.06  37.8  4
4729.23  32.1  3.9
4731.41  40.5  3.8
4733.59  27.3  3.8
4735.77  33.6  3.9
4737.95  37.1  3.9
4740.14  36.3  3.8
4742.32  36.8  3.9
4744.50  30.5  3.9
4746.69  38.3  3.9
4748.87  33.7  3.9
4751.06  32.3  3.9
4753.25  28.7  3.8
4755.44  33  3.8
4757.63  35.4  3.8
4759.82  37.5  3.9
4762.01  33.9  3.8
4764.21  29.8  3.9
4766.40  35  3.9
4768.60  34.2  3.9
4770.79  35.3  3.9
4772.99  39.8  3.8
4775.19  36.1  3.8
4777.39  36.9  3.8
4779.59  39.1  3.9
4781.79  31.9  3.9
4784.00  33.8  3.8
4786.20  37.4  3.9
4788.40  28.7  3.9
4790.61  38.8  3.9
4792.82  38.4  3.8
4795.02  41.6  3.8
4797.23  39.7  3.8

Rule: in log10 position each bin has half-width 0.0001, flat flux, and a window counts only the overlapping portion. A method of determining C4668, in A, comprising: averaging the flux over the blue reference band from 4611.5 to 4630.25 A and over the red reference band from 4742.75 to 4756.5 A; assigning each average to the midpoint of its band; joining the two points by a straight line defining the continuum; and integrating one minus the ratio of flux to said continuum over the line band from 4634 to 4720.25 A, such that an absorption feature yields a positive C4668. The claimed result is 7.9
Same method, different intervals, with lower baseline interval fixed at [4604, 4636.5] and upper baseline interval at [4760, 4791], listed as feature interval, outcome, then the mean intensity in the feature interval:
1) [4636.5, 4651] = 1.9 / 31.1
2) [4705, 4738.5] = 2.0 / 33.3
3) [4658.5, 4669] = 1.6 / 30.2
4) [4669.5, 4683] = 0.5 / 34.3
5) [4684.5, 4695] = 2.3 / 27.8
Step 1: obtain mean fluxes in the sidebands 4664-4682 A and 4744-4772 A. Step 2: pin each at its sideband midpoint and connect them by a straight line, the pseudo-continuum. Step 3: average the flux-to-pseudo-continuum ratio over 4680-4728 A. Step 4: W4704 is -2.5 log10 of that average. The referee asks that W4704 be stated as 0.05 mag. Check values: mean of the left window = 33.2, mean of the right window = 33.8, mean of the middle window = 31.8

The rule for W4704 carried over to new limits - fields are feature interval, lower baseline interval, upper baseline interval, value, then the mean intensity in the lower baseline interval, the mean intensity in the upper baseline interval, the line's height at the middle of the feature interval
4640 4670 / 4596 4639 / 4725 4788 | 0.12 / 35.2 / 34.7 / 35.1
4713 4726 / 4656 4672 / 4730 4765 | 0.02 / 32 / 34.1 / 33.4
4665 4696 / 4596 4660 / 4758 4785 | 0.09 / 34.1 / 35.3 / 34.5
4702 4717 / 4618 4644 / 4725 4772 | 0.13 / 35.2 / 34.2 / 34.6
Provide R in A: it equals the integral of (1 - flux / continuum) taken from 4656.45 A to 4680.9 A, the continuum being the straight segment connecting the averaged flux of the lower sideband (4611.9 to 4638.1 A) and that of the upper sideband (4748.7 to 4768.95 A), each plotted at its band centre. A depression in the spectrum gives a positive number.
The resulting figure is 1.83 A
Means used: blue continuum 36.4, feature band 32.7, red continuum 33.3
